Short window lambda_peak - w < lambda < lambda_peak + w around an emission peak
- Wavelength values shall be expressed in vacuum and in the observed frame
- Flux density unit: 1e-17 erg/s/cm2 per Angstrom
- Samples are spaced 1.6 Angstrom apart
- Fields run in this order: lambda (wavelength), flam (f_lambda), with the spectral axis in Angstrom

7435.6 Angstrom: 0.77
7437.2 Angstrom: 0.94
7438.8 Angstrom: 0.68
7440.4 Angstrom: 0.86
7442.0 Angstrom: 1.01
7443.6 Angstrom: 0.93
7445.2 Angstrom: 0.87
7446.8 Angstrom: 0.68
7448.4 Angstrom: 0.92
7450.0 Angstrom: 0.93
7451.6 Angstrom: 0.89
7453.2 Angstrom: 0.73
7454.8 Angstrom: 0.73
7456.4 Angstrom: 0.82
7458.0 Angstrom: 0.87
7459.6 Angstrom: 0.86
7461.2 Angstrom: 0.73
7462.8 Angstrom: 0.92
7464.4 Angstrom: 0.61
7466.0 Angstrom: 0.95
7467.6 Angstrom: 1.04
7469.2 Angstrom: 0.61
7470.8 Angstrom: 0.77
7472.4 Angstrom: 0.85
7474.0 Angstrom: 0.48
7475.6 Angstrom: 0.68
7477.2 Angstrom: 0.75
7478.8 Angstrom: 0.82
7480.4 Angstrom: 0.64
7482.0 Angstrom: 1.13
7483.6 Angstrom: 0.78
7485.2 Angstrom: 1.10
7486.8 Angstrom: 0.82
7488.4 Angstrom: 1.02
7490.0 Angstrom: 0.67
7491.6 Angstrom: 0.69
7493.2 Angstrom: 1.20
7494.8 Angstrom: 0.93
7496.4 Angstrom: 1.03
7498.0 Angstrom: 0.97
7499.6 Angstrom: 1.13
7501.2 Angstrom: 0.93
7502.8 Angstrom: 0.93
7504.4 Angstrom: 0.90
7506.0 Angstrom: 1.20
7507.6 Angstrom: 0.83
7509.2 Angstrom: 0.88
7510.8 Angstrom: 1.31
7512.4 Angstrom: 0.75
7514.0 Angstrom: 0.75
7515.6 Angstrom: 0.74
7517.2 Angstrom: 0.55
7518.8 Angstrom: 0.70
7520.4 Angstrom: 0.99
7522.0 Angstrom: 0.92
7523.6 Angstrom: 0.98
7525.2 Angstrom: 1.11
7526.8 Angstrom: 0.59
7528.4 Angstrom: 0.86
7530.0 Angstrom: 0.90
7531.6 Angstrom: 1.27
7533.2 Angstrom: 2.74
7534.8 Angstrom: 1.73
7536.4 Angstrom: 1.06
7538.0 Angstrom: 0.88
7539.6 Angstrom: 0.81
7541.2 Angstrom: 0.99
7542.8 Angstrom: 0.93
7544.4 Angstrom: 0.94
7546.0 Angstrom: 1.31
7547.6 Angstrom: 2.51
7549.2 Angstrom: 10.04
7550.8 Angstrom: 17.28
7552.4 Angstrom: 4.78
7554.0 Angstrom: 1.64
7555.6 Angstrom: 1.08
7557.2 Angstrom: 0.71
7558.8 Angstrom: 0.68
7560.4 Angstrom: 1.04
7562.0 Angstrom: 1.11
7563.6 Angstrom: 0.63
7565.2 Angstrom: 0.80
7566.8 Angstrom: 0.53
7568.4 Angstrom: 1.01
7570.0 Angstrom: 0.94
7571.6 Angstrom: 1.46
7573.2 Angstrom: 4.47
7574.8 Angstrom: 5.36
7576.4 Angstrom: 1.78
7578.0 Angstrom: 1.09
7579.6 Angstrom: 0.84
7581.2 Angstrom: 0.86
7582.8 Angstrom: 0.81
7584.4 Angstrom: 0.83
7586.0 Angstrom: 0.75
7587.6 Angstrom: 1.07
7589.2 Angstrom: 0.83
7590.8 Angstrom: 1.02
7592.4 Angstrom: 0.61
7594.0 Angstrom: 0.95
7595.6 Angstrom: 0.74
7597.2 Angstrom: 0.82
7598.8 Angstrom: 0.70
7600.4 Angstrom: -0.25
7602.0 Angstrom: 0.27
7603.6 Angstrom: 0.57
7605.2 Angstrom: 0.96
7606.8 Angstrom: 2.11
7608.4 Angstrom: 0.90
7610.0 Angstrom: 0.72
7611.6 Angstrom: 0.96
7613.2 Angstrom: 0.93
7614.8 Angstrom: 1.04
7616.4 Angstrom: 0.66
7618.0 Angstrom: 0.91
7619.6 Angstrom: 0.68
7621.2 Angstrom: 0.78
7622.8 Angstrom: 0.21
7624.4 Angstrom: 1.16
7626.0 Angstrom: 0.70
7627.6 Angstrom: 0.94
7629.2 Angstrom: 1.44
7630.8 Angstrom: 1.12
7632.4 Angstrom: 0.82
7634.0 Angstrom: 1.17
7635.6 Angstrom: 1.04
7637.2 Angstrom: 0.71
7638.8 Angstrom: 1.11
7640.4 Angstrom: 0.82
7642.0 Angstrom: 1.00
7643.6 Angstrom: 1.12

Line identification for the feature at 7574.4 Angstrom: [N II] 6583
